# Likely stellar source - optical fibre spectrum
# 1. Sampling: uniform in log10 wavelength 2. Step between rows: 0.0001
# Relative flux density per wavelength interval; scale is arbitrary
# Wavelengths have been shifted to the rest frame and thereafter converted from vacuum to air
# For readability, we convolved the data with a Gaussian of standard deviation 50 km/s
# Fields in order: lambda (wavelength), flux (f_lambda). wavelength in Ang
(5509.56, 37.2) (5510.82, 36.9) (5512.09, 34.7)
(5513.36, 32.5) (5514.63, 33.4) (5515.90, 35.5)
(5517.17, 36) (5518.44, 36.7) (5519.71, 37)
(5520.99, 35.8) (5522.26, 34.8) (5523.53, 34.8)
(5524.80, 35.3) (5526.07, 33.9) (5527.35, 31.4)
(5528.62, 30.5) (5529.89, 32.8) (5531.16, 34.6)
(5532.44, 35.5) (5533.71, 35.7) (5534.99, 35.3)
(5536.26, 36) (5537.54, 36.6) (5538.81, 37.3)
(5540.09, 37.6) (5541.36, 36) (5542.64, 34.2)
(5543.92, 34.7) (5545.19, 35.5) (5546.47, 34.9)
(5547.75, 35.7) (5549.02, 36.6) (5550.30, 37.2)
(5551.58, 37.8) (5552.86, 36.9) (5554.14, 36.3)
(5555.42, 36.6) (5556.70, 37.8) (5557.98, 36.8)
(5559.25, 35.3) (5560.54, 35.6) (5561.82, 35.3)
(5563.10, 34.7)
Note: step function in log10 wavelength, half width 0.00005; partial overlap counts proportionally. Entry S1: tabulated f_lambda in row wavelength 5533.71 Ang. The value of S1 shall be 35.7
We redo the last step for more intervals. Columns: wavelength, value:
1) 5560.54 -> 35.6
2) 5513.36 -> 32.5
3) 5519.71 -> 37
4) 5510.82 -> 36.9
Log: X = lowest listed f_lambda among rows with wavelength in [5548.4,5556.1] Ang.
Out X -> 36.3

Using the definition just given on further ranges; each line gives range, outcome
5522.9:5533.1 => 30.5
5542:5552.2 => 34.2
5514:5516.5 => 33.4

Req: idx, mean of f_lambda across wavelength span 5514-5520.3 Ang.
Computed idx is 35.7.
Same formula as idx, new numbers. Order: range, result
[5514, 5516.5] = 34.4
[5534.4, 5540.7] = 36.6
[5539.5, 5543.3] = 35.9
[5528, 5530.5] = 31.7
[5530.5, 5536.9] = 35.4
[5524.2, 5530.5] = 32.8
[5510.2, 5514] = 34.7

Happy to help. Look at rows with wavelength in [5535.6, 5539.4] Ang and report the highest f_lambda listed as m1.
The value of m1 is 37.3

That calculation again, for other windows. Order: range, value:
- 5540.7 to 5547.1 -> 36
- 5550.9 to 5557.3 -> 37.8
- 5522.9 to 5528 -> 35.3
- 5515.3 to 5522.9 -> 37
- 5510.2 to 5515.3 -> 36.9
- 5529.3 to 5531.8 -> 34.6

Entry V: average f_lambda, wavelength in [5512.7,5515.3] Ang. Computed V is 33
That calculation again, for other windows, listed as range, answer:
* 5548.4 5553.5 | 37.1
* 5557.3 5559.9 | 36.1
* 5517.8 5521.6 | 36.4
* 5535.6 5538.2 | 36.4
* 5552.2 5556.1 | 36.6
